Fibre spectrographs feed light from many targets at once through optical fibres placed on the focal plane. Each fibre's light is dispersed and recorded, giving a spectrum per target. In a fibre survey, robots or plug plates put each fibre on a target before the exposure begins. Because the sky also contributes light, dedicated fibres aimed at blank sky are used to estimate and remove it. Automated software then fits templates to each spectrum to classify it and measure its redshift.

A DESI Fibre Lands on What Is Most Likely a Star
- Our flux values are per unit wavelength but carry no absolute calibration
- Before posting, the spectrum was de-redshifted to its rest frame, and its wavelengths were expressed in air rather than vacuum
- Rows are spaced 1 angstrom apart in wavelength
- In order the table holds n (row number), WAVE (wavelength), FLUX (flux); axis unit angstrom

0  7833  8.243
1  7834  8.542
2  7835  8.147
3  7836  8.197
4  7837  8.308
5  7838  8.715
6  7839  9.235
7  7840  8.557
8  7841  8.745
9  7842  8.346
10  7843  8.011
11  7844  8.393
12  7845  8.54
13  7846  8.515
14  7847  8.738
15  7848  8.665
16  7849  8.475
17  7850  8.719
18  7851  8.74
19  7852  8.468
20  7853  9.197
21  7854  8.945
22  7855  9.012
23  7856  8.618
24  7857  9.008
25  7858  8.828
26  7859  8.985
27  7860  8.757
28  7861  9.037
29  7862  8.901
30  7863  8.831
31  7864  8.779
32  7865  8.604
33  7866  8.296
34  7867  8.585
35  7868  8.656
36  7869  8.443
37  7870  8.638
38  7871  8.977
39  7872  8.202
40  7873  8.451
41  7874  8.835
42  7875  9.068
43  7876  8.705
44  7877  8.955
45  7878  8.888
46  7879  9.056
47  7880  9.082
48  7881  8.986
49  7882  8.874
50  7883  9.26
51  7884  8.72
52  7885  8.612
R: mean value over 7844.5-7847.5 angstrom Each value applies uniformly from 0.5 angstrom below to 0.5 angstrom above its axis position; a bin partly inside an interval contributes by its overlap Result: 8.6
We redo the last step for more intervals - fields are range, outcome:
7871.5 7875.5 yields 8.64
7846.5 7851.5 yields 8.67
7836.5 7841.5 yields 8.71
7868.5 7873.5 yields 8.54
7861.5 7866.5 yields 8.68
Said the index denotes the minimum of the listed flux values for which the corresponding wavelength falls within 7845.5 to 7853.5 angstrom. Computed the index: 8.468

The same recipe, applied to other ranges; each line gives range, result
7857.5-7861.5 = 8.757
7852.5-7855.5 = 8.945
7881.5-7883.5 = 8.874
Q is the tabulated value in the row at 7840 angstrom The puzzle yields 8.557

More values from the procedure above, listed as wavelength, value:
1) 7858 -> 8.828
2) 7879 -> 9.056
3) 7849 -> 8.475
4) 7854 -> 8.945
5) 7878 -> 8.888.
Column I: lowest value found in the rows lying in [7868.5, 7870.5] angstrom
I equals 8.443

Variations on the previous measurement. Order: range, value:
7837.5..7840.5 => 8.557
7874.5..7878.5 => 8.705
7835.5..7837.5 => 8.197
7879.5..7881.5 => 8.986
